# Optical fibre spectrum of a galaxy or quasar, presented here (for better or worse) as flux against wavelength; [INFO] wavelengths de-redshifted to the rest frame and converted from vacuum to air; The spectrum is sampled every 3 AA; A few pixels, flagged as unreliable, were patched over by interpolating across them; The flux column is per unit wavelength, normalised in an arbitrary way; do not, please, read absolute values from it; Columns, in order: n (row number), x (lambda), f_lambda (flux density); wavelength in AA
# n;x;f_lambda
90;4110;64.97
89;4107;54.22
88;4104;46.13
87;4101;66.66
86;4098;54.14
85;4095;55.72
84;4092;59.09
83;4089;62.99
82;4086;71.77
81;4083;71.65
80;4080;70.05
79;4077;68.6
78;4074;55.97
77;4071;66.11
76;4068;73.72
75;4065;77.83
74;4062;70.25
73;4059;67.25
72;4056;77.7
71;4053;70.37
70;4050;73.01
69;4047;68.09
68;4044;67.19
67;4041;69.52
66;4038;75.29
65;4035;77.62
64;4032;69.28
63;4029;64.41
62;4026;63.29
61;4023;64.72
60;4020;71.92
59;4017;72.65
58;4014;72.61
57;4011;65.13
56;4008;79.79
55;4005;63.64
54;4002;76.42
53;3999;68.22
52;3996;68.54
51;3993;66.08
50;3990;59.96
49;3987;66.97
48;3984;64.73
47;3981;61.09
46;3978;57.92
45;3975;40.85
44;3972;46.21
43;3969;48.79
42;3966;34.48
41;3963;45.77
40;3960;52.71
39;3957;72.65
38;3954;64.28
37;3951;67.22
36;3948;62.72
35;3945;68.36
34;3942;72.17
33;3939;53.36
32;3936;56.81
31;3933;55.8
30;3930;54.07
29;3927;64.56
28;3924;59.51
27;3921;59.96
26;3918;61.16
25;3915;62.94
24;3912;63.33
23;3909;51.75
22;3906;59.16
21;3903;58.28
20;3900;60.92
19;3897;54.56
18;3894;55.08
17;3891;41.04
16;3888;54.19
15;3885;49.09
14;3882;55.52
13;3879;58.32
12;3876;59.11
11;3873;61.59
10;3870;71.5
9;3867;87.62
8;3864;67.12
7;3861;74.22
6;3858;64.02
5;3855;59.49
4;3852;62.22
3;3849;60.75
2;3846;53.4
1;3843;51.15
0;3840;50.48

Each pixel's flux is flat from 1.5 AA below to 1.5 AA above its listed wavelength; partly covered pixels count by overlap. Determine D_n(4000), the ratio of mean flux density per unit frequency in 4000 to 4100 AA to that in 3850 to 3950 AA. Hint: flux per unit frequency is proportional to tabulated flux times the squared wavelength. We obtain 1.22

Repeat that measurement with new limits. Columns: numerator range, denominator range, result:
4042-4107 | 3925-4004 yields 1.17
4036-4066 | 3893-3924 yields 1.31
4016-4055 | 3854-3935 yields 1.25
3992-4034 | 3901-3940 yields 1.24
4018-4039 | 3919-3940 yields 1.26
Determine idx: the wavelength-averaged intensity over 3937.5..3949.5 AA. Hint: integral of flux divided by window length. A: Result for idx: 64.2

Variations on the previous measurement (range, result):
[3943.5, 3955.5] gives 65.6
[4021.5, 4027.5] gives 64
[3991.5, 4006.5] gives 68.6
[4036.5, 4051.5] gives 70.6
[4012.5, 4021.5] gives 72.4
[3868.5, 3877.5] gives 64.1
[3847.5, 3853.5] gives 61.5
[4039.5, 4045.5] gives 68.4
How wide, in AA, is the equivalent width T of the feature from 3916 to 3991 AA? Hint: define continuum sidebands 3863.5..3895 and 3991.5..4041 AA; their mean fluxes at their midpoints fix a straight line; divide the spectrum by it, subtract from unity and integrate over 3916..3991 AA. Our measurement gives 8.2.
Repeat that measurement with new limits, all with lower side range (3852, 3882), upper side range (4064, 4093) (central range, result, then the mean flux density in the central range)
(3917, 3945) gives 2.7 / 60.1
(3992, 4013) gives -0.8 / 69.8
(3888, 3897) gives 2.2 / 50.2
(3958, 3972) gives 4.3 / 46.5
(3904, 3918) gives 1.5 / 59.5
